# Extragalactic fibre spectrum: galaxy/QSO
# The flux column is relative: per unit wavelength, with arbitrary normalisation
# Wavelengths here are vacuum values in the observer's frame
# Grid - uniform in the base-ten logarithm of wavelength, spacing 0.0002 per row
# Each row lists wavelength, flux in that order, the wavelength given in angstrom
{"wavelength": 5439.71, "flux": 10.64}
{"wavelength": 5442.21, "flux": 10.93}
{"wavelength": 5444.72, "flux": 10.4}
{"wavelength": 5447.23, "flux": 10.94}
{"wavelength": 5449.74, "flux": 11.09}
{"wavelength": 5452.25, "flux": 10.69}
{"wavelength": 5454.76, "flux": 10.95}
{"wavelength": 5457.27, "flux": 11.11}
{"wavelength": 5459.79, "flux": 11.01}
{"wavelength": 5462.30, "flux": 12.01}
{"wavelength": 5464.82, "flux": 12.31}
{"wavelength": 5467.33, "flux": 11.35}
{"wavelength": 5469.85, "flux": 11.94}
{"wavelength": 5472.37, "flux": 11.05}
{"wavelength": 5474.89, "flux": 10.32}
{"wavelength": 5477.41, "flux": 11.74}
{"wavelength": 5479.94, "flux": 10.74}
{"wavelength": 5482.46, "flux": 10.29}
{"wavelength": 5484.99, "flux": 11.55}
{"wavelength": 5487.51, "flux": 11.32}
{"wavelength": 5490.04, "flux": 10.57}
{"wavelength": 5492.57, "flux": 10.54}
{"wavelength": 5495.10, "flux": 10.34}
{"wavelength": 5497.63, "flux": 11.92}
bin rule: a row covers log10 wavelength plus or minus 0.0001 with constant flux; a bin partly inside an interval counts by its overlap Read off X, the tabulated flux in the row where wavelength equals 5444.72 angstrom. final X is 10.4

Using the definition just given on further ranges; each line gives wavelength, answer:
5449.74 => 11.09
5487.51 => 11.32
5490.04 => 10.57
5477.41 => 11.74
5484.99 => 11.55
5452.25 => 10.69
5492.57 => 10.54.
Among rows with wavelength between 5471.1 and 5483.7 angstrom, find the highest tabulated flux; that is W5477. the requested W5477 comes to 11.74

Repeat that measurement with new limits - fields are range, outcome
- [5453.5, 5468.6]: 12.31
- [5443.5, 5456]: 11.09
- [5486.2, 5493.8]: 11.32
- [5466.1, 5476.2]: 11.94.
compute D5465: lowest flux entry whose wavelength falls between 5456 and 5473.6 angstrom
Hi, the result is 11.01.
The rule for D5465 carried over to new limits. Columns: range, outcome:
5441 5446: 10.4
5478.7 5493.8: 10.29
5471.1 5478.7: 10.32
